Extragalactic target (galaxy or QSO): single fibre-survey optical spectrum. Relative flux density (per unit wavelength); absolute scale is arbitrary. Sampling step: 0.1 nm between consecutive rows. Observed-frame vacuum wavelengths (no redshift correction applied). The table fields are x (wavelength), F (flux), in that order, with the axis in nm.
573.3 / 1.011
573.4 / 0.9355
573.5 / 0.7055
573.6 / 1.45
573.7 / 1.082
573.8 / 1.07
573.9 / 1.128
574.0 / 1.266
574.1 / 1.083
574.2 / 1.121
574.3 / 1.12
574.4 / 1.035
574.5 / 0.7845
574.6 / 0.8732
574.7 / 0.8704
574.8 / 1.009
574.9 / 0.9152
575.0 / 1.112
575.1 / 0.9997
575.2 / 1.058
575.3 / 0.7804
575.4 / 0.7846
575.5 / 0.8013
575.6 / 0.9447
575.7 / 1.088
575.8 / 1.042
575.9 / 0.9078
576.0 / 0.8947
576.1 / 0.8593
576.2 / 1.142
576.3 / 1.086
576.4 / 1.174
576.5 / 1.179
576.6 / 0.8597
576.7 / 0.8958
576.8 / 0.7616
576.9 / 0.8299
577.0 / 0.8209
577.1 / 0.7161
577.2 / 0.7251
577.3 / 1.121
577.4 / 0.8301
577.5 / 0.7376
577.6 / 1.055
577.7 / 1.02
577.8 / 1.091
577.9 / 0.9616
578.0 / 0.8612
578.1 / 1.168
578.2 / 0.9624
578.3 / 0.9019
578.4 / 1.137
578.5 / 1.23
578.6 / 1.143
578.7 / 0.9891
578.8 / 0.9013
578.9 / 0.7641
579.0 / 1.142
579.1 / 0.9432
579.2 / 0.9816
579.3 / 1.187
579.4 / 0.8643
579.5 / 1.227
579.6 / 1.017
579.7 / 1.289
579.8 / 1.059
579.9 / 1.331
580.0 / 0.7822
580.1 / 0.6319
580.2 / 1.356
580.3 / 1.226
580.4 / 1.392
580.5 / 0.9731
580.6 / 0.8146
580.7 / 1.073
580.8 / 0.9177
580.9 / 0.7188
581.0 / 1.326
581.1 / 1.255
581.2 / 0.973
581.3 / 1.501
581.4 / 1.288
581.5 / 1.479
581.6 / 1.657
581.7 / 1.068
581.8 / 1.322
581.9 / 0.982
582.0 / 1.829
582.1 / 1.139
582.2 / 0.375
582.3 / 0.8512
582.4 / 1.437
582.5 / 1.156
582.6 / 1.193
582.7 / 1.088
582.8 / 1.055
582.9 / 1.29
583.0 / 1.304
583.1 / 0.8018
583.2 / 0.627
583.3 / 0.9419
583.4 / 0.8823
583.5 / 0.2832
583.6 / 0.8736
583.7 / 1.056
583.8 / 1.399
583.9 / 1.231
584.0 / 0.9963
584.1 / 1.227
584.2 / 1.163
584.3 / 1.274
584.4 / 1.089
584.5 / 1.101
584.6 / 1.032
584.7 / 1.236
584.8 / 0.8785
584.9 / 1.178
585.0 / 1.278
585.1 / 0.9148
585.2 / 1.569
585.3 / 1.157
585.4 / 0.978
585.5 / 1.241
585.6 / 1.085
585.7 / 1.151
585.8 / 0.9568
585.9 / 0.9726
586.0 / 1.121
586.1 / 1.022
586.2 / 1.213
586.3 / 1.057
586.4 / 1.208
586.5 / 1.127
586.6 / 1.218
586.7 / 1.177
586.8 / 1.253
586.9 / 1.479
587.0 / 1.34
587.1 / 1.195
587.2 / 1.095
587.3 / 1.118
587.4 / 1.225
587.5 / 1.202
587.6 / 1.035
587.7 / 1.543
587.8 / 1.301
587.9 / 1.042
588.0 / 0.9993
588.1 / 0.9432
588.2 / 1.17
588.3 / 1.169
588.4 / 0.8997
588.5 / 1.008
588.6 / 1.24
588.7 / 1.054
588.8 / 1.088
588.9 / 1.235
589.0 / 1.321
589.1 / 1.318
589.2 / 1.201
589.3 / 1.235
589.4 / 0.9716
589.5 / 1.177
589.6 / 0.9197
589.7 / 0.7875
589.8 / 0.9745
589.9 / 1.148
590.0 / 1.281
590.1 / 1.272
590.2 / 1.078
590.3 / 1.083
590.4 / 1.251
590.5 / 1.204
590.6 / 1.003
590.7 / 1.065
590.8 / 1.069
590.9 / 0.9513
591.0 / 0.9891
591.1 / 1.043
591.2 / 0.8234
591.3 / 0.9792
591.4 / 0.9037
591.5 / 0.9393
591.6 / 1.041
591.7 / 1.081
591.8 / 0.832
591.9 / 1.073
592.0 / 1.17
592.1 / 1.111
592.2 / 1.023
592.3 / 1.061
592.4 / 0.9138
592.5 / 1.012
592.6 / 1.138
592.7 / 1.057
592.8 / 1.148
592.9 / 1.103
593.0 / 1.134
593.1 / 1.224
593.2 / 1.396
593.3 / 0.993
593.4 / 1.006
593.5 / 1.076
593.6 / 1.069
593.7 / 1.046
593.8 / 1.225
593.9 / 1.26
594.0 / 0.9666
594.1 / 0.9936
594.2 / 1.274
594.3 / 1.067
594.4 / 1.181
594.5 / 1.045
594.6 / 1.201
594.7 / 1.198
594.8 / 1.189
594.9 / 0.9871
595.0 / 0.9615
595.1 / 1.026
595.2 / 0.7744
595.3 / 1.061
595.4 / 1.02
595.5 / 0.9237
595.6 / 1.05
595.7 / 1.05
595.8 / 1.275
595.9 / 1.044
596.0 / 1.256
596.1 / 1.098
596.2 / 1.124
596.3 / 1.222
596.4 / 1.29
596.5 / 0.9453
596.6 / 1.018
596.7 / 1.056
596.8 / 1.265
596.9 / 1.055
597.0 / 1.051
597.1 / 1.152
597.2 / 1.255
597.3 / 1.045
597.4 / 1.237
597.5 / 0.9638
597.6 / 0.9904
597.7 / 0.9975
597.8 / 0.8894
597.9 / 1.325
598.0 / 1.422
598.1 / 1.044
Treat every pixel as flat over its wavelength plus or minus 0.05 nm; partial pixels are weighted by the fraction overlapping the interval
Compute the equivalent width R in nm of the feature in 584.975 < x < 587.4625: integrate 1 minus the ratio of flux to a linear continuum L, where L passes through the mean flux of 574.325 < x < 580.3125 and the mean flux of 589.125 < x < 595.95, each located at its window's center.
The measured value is -0.32 nm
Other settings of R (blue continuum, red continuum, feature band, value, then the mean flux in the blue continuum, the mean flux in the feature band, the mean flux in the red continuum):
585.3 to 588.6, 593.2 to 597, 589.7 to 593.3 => 0.15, 1.14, 1.07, 1.09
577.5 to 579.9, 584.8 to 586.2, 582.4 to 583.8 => 0.12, 1.04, 0.998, 1.12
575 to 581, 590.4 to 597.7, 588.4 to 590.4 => -0.14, 0.99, 1.12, 1.08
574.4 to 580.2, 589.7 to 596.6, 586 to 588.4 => -0.31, 0.973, 1.17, 1.08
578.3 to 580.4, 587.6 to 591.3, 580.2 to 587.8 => -0.36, 1.06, 1.13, 1.1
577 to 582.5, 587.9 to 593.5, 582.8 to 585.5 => 0.00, 1.07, 1.07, 1.08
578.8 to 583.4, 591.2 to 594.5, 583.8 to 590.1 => -0.34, 1.1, 1.15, 1.07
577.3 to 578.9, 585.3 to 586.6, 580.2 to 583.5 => -0.22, 0.996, 1.11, 1.1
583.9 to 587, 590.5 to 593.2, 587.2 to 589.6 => -0.10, 1.15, 1.15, 1.04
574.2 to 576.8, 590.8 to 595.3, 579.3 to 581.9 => -0.38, 0.968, 1.14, 1.06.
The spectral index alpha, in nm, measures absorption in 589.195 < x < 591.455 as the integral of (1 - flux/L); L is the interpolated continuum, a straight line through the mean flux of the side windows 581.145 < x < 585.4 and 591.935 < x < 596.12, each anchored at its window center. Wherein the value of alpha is 0.09 nm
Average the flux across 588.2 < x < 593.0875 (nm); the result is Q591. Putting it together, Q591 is 1.08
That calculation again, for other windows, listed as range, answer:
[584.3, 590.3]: 1.14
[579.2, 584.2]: 1.1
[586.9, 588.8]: 1.15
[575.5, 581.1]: 1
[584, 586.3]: 1.12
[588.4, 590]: 1.11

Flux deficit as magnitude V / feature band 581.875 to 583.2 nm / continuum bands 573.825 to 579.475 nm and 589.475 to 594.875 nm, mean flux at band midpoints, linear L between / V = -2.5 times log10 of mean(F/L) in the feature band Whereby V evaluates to -0.09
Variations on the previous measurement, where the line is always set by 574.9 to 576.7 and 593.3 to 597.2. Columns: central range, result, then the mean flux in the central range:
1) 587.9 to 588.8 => -0.01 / 1.06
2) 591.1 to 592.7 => 0.07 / 1.01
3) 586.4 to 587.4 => -0.17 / 1.22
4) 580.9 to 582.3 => -0.20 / 1.21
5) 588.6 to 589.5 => -0.12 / 1.18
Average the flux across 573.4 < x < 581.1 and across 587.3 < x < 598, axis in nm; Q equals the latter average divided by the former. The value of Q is 1.1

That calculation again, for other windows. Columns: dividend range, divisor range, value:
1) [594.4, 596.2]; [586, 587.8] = 0.89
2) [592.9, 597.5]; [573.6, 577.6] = 1.14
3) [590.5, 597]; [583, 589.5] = 0.96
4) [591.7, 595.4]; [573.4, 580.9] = 1.08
